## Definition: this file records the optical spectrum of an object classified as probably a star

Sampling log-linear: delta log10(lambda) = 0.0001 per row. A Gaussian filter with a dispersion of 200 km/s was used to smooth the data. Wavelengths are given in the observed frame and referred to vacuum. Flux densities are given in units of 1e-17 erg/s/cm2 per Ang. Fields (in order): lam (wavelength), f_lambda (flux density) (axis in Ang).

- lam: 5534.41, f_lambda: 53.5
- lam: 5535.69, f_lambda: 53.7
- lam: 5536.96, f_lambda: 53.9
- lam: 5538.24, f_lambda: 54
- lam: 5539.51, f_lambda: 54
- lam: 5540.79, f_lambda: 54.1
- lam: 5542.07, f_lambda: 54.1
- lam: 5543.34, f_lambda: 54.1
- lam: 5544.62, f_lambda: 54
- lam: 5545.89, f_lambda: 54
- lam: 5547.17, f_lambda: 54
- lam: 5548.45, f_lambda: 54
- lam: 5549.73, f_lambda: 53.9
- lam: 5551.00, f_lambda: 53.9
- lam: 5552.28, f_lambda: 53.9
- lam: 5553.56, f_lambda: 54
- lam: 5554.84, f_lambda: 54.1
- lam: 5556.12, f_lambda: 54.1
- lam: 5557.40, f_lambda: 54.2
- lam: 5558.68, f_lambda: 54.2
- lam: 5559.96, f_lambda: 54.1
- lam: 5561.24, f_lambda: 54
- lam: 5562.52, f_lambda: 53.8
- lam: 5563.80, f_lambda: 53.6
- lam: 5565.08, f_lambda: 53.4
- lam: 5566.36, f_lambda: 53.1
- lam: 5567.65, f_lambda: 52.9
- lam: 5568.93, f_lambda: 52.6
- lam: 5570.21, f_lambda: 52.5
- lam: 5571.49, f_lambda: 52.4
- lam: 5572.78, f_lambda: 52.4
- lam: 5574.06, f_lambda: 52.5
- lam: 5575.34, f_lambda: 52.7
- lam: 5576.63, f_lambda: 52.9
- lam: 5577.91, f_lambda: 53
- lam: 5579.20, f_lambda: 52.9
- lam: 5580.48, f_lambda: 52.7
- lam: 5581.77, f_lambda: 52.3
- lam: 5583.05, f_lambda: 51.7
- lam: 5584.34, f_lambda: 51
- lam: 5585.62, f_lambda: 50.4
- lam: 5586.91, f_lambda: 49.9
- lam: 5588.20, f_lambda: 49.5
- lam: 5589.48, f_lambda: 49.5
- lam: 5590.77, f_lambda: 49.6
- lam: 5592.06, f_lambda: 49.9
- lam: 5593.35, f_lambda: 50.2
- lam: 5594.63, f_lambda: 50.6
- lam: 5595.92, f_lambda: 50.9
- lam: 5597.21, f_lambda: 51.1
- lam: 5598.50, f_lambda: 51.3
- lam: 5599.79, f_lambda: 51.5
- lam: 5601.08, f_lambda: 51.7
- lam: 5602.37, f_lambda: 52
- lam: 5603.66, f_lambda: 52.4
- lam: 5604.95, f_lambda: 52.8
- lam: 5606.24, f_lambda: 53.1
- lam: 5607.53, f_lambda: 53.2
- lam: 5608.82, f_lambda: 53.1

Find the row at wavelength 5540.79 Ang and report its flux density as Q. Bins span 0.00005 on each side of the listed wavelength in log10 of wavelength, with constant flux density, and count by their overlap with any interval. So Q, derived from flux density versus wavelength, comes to 54.1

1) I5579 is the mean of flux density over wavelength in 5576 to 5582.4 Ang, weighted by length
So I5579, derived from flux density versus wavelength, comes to 52.7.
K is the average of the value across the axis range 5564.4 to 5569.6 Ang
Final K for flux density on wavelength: 53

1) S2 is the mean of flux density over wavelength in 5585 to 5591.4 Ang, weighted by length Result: 49.8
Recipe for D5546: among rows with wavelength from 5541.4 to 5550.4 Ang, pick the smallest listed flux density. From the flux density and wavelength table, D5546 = 53.9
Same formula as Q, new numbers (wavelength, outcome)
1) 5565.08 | 53.4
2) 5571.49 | 52.4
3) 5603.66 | 52.4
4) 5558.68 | 54.2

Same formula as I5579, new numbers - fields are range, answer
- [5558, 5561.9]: 54.1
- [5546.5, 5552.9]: 53.9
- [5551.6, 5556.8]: 54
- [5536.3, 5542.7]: 54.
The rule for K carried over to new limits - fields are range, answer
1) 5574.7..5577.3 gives 52.8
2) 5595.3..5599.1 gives 51.1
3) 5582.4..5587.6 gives 50.7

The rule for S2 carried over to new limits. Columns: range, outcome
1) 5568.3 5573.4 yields 52.5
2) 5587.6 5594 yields 49.8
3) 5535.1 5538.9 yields 53.9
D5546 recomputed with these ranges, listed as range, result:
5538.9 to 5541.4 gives 54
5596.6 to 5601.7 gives 51.1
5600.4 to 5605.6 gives 51.7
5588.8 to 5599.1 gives 49.5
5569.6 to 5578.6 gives 52.4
